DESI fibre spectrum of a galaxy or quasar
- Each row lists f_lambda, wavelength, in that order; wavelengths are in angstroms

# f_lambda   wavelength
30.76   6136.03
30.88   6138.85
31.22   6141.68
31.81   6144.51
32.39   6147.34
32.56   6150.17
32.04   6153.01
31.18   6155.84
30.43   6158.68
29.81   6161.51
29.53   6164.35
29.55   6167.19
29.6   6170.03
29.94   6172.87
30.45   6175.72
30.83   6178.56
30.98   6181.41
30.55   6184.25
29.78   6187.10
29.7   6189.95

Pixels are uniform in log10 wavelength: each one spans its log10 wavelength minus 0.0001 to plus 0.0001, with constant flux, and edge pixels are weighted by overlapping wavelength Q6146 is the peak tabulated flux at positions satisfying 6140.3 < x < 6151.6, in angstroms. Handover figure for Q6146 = 32.56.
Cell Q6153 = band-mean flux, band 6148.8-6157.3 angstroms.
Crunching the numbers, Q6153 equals 31.9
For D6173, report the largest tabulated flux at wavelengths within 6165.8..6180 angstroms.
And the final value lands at 30.83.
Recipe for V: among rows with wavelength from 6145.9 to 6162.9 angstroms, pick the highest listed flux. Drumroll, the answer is 32.56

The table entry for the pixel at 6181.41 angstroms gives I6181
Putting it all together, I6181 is 30.98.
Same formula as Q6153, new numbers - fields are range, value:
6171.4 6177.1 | 30.2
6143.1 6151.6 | 32.2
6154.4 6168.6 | 30.1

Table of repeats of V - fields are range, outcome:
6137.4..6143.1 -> 31.22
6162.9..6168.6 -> 29.55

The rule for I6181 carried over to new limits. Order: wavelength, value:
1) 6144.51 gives 31.81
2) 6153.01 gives 32.04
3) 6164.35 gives 29.53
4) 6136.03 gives 30.76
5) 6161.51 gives 29.81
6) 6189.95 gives 29.7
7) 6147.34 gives 32.39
